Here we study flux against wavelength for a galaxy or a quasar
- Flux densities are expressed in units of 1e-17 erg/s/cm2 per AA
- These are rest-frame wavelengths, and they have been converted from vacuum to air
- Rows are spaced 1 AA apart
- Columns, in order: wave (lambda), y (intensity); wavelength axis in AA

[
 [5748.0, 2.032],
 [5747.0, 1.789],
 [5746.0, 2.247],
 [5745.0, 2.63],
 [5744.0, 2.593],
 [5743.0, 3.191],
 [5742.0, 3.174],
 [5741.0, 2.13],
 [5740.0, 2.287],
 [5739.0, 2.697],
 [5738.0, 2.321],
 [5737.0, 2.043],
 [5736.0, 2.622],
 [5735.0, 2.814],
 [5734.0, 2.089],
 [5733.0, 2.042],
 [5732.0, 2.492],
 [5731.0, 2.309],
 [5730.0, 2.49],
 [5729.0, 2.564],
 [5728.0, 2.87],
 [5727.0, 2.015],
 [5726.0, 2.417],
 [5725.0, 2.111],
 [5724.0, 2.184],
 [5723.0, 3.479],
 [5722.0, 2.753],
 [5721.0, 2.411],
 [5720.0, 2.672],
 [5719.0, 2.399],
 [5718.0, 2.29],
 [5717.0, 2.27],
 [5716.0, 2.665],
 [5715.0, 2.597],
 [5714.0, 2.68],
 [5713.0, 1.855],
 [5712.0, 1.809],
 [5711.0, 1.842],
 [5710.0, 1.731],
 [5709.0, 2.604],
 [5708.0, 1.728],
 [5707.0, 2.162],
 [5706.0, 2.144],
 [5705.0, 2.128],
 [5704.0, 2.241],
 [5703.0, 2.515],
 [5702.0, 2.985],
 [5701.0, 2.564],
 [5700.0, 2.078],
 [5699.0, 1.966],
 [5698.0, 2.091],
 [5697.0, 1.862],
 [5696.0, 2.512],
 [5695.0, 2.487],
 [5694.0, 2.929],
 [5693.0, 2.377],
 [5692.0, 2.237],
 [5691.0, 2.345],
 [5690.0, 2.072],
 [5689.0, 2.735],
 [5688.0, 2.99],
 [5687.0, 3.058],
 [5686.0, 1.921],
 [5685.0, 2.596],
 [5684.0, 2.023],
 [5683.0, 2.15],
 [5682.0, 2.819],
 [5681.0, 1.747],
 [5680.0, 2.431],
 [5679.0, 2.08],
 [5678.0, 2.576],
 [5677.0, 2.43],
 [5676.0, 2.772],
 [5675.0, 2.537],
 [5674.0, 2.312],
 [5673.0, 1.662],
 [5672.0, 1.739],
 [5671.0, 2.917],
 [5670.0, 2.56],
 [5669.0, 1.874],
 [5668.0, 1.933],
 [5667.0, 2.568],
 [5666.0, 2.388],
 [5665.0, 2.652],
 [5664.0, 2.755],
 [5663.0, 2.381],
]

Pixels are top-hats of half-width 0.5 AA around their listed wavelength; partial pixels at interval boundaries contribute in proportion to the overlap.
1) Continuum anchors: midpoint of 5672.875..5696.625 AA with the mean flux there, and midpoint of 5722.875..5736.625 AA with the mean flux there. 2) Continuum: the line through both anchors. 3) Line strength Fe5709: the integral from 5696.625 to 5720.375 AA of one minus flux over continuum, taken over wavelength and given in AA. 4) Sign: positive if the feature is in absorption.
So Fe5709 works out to 1.8 AA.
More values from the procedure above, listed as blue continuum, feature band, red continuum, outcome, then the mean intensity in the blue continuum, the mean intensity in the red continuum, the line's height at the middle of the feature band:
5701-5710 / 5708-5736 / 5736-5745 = 0.5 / 2.29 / 2.56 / 2.42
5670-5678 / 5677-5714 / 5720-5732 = 2.0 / 2.37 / 2.52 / 2.43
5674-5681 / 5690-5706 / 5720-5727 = 0.8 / 2.41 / 2.53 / 2.46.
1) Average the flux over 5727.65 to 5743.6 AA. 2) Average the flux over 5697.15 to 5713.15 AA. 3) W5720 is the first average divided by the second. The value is 1.16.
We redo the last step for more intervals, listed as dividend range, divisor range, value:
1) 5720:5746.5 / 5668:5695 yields 1.05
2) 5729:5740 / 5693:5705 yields 1.01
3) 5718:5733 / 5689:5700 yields 1.08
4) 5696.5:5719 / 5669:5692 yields 0.94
